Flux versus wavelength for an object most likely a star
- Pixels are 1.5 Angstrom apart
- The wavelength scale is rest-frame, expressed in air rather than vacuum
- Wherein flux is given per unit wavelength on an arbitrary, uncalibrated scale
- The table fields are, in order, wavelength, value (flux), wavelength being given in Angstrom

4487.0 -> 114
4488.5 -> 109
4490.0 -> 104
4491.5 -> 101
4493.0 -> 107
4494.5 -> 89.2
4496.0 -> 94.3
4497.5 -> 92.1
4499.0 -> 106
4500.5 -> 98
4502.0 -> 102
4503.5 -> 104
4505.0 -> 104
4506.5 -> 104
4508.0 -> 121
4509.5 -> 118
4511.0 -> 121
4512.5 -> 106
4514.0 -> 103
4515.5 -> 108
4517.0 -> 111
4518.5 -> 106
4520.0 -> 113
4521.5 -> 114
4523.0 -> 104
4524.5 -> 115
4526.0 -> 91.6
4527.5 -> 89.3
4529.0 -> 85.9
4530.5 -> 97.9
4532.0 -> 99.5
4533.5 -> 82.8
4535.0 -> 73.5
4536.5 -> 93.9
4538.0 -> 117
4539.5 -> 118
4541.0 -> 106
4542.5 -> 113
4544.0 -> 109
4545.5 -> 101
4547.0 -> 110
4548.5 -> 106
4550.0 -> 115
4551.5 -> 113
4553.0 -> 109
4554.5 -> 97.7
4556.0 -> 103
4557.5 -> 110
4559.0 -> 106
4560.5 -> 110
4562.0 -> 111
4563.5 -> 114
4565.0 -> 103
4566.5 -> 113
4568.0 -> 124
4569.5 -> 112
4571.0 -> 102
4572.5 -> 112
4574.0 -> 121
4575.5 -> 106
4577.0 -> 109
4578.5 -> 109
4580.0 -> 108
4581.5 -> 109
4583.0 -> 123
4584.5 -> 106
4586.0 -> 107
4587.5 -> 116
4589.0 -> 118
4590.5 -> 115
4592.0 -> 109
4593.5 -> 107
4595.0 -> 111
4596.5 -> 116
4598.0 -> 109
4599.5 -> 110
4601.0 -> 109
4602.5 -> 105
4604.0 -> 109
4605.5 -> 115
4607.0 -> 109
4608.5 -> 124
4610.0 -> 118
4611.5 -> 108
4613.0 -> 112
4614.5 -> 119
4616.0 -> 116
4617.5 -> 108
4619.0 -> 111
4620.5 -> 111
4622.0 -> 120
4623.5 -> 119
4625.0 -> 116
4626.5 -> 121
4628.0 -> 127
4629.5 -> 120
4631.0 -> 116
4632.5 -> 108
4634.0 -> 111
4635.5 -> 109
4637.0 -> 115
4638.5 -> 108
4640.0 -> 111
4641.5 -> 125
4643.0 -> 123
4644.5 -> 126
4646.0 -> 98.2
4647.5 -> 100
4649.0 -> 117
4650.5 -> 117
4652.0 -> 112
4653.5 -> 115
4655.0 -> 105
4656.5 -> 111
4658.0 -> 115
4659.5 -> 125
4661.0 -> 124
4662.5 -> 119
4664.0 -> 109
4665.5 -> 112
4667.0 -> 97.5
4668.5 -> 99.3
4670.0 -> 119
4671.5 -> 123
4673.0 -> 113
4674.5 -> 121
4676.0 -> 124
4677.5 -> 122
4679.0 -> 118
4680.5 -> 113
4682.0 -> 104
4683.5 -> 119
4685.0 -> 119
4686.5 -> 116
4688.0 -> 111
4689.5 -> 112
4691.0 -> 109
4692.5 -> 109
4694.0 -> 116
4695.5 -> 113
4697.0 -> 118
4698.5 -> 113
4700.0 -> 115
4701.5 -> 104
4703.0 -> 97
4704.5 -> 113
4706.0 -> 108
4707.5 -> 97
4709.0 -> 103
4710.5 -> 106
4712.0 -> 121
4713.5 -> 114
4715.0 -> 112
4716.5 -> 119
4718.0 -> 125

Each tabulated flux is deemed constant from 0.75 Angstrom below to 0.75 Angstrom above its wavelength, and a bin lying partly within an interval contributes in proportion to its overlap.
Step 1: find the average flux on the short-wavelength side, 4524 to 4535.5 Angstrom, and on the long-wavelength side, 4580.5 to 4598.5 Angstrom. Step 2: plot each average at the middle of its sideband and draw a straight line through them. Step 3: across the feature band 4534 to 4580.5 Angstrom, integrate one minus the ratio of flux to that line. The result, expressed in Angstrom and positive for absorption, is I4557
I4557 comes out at -3.2 Angstrom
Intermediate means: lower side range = 91.8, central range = 108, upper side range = 112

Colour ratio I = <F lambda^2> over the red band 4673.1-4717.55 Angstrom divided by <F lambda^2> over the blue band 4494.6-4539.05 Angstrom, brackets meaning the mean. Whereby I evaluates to 1.2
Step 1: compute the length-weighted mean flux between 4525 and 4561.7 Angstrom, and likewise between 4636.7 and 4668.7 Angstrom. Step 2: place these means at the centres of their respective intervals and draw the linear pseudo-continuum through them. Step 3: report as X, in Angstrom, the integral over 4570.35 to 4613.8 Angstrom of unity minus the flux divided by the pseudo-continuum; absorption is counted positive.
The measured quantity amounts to -1.70 Angstrom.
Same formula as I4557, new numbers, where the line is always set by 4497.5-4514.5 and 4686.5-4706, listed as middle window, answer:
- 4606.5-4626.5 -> -1.0 Angstrom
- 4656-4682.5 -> -1.1 Angstrom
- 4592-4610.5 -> -0.4 Angstrom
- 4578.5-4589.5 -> -0.3 Angstrom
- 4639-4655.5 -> -0.5 Angstrom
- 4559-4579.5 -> -0.5 Angstrom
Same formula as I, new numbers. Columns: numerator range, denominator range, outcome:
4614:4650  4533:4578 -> 1.10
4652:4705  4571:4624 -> 1.05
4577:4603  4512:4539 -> 1.13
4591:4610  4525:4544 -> 1.17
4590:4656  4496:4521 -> 1.11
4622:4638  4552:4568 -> 1.10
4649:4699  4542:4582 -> 1.10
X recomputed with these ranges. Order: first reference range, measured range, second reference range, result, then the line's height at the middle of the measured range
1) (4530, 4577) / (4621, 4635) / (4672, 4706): -0.9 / 111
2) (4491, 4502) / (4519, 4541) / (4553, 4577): 0.8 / 104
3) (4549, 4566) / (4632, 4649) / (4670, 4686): 0.3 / 115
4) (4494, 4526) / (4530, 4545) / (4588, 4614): 1.0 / 108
